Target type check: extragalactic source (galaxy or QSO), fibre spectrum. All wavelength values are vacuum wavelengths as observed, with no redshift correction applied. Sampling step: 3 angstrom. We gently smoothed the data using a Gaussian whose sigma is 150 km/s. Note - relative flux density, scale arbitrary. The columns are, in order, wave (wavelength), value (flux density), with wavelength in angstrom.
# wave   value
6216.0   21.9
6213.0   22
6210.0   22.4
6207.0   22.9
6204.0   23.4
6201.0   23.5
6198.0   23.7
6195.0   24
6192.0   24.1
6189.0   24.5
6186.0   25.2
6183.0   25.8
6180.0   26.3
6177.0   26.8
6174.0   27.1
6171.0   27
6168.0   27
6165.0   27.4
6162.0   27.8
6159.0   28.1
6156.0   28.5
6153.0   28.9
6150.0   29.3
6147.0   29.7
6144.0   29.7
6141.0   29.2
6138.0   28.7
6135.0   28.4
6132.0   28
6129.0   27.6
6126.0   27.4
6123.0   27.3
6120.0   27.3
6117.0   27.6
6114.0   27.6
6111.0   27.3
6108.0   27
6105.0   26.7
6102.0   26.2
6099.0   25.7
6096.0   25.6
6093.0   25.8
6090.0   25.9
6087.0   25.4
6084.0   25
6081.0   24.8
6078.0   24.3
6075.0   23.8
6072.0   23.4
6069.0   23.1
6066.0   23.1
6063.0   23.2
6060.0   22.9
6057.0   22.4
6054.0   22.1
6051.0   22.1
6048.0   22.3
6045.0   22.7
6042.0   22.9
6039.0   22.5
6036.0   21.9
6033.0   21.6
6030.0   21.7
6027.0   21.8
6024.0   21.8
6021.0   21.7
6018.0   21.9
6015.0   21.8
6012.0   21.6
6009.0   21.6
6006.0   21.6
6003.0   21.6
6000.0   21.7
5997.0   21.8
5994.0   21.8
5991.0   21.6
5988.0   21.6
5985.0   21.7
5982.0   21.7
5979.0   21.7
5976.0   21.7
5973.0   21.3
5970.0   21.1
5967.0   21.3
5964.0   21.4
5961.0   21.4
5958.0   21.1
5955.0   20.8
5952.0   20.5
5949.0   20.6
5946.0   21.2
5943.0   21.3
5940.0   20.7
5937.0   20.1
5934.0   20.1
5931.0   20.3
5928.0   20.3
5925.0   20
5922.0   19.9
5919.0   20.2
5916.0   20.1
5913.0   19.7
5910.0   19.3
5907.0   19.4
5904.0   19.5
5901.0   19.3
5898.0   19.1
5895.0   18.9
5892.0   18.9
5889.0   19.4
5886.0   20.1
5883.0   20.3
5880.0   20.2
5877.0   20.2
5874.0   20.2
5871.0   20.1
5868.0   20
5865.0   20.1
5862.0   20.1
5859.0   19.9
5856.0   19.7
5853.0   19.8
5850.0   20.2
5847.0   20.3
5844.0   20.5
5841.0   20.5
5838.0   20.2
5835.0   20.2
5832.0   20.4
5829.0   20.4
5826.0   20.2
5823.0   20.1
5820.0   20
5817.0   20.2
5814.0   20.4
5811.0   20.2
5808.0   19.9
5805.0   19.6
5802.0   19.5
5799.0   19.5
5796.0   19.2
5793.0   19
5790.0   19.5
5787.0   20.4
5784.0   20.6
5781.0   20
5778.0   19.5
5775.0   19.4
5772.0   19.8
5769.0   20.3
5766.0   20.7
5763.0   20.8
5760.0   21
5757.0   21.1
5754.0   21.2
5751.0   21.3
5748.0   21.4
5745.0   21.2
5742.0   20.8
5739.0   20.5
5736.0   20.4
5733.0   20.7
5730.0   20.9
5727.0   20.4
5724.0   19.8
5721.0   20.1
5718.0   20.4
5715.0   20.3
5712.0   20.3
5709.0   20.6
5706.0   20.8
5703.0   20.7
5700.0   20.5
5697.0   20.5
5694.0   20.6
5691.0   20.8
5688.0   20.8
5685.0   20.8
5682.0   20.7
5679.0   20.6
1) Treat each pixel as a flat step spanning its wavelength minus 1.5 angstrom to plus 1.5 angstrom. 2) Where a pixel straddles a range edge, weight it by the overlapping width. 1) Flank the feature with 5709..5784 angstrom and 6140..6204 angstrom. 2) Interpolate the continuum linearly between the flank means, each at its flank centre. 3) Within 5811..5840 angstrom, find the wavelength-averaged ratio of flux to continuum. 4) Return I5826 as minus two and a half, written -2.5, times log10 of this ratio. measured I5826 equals 0.07 mag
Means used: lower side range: 20.5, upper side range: 26.7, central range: 20.2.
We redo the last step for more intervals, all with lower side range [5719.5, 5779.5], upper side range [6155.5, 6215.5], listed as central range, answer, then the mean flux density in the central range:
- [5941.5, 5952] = 0.09 mag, 21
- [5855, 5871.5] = 0.09 mag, 20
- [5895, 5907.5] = 0.15 mag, 19.3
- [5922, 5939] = 0.12 mag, 20.2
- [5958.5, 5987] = 0.07 mag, 21.5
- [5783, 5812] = 0.07 mag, 19.7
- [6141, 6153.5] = -0.18 mag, 29.4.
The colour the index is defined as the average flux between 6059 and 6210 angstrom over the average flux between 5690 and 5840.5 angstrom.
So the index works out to 1.29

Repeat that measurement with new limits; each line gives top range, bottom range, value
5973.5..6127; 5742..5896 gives 1.17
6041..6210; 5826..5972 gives 1.28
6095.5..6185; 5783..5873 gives 1.38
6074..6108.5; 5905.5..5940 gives 1.28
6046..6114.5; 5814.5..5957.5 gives 1.22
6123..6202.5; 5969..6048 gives 1.24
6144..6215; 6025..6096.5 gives 1.11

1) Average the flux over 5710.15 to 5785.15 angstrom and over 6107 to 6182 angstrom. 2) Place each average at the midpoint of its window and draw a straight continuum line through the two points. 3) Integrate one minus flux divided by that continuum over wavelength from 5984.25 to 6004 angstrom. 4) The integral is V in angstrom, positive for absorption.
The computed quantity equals 2.7 angstrom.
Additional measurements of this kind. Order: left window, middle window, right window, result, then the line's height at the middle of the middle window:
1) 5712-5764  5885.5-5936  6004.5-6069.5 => 4.4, 21.6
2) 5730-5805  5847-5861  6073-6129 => 1.2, 21.8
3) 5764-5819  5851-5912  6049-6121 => 4.8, 21.4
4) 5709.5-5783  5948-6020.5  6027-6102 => 4.2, 22.8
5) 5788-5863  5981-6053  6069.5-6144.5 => 7.5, 24.4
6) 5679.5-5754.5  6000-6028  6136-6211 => 3.1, 24.4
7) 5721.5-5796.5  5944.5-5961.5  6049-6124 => 1.6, 23.1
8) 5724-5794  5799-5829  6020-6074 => 1.2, 20.8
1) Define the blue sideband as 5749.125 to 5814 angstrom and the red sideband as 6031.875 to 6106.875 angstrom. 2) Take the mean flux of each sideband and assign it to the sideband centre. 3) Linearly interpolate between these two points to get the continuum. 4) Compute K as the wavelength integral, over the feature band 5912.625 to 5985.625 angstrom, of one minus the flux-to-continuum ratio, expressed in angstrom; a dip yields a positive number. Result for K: 4.9 angstrom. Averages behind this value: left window 20.1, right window 23.8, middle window 20.8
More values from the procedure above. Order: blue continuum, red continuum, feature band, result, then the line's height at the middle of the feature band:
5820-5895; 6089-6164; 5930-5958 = 2.3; 22.5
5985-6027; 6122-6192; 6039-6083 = 1.4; 23.8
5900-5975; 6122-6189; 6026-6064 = 2.7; 24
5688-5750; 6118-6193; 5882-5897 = 2.5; 23.3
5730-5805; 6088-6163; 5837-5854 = 1.3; 21.9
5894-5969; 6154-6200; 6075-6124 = -3.6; 24.3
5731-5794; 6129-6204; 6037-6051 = 1.4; 25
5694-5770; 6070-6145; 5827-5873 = 4.8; 22.5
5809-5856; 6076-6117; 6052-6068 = 1.6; 25.2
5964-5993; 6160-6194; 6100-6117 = -1.6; 24.6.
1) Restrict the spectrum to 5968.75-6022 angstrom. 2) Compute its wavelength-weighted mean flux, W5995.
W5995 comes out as 21.6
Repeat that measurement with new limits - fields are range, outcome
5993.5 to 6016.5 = 21.7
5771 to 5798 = 19.7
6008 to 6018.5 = 21.7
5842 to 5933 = 19.9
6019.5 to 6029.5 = 21.8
